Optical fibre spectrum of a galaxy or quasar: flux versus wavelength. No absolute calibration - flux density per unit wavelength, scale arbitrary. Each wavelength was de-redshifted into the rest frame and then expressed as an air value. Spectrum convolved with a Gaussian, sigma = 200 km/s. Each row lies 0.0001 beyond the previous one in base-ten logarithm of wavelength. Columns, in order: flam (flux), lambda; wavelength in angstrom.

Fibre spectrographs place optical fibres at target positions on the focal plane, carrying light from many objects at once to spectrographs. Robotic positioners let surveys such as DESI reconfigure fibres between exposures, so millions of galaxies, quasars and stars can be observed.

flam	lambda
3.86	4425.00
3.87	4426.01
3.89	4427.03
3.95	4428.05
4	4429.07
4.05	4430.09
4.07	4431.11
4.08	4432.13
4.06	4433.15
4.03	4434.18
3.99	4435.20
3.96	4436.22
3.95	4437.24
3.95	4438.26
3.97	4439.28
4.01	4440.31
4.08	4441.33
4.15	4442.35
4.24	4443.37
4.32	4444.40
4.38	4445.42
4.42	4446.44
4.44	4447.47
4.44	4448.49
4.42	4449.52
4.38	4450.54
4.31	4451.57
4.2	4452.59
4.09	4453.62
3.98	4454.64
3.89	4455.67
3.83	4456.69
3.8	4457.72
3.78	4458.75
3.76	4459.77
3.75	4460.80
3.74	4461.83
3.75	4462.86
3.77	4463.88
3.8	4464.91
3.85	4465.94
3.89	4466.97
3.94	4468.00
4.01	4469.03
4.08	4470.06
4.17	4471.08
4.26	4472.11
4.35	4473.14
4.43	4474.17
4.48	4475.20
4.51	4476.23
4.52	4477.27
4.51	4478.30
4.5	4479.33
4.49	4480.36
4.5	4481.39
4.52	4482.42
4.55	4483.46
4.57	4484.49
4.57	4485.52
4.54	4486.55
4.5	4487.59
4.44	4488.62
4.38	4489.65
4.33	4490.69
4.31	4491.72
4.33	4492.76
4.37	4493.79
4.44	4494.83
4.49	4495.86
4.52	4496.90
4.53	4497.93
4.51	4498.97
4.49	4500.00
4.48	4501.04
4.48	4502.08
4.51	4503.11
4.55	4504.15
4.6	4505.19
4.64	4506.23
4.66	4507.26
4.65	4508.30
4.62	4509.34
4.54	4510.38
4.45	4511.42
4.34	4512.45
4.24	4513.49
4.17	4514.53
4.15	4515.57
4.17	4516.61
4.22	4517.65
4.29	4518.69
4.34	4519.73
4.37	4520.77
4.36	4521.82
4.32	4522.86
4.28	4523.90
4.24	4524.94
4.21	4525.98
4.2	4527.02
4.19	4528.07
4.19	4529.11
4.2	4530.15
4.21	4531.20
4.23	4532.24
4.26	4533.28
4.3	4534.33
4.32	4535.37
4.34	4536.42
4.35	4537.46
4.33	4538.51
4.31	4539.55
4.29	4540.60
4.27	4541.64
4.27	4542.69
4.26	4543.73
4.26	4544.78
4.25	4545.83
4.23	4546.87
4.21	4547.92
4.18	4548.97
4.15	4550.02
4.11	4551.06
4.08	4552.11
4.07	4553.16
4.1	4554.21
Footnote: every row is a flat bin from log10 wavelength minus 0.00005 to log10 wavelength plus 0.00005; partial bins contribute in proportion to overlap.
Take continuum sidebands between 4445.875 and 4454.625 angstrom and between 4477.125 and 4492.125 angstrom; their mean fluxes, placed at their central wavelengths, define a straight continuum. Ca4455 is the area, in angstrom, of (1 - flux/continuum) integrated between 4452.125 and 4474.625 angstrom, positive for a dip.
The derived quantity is 2.2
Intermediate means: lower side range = 4.32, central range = 3.96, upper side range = 4.48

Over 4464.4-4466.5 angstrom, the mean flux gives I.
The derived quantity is 3.82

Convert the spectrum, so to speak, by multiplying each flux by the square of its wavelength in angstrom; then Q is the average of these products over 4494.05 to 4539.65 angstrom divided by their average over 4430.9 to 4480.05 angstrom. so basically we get 1.1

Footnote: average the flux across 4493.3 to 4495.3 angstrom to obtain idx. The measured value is 4.39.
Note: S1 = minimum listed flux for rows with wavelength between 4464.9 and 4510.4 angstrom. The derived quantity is 3.8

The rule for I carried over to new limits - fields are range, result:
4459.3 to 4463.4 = 3.75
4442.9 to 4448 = 4.36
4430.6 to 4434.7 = 4.05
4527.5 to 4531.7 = 4.19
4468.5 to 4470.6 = 4.06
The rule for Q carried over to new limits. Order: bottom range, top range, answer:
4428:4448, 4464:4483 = 1.05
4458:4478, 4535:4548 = 1.09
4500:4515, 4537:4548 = 0.97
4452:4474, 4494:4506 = 1.16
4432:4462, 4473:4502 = 1.11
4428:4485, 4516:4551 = 1.06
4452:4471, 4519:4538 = 1.13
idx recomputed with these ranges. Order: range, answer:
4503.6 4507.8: 4.61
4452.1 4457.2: 4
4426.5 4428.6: 3.92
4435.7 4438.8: 3.96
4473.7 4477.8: 4.48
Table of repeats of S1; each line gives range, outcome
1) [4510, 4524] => 4.15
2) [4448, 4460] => 3.76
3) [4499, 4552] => 4.11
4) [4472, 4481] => 4.26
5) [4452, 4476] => 3.74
